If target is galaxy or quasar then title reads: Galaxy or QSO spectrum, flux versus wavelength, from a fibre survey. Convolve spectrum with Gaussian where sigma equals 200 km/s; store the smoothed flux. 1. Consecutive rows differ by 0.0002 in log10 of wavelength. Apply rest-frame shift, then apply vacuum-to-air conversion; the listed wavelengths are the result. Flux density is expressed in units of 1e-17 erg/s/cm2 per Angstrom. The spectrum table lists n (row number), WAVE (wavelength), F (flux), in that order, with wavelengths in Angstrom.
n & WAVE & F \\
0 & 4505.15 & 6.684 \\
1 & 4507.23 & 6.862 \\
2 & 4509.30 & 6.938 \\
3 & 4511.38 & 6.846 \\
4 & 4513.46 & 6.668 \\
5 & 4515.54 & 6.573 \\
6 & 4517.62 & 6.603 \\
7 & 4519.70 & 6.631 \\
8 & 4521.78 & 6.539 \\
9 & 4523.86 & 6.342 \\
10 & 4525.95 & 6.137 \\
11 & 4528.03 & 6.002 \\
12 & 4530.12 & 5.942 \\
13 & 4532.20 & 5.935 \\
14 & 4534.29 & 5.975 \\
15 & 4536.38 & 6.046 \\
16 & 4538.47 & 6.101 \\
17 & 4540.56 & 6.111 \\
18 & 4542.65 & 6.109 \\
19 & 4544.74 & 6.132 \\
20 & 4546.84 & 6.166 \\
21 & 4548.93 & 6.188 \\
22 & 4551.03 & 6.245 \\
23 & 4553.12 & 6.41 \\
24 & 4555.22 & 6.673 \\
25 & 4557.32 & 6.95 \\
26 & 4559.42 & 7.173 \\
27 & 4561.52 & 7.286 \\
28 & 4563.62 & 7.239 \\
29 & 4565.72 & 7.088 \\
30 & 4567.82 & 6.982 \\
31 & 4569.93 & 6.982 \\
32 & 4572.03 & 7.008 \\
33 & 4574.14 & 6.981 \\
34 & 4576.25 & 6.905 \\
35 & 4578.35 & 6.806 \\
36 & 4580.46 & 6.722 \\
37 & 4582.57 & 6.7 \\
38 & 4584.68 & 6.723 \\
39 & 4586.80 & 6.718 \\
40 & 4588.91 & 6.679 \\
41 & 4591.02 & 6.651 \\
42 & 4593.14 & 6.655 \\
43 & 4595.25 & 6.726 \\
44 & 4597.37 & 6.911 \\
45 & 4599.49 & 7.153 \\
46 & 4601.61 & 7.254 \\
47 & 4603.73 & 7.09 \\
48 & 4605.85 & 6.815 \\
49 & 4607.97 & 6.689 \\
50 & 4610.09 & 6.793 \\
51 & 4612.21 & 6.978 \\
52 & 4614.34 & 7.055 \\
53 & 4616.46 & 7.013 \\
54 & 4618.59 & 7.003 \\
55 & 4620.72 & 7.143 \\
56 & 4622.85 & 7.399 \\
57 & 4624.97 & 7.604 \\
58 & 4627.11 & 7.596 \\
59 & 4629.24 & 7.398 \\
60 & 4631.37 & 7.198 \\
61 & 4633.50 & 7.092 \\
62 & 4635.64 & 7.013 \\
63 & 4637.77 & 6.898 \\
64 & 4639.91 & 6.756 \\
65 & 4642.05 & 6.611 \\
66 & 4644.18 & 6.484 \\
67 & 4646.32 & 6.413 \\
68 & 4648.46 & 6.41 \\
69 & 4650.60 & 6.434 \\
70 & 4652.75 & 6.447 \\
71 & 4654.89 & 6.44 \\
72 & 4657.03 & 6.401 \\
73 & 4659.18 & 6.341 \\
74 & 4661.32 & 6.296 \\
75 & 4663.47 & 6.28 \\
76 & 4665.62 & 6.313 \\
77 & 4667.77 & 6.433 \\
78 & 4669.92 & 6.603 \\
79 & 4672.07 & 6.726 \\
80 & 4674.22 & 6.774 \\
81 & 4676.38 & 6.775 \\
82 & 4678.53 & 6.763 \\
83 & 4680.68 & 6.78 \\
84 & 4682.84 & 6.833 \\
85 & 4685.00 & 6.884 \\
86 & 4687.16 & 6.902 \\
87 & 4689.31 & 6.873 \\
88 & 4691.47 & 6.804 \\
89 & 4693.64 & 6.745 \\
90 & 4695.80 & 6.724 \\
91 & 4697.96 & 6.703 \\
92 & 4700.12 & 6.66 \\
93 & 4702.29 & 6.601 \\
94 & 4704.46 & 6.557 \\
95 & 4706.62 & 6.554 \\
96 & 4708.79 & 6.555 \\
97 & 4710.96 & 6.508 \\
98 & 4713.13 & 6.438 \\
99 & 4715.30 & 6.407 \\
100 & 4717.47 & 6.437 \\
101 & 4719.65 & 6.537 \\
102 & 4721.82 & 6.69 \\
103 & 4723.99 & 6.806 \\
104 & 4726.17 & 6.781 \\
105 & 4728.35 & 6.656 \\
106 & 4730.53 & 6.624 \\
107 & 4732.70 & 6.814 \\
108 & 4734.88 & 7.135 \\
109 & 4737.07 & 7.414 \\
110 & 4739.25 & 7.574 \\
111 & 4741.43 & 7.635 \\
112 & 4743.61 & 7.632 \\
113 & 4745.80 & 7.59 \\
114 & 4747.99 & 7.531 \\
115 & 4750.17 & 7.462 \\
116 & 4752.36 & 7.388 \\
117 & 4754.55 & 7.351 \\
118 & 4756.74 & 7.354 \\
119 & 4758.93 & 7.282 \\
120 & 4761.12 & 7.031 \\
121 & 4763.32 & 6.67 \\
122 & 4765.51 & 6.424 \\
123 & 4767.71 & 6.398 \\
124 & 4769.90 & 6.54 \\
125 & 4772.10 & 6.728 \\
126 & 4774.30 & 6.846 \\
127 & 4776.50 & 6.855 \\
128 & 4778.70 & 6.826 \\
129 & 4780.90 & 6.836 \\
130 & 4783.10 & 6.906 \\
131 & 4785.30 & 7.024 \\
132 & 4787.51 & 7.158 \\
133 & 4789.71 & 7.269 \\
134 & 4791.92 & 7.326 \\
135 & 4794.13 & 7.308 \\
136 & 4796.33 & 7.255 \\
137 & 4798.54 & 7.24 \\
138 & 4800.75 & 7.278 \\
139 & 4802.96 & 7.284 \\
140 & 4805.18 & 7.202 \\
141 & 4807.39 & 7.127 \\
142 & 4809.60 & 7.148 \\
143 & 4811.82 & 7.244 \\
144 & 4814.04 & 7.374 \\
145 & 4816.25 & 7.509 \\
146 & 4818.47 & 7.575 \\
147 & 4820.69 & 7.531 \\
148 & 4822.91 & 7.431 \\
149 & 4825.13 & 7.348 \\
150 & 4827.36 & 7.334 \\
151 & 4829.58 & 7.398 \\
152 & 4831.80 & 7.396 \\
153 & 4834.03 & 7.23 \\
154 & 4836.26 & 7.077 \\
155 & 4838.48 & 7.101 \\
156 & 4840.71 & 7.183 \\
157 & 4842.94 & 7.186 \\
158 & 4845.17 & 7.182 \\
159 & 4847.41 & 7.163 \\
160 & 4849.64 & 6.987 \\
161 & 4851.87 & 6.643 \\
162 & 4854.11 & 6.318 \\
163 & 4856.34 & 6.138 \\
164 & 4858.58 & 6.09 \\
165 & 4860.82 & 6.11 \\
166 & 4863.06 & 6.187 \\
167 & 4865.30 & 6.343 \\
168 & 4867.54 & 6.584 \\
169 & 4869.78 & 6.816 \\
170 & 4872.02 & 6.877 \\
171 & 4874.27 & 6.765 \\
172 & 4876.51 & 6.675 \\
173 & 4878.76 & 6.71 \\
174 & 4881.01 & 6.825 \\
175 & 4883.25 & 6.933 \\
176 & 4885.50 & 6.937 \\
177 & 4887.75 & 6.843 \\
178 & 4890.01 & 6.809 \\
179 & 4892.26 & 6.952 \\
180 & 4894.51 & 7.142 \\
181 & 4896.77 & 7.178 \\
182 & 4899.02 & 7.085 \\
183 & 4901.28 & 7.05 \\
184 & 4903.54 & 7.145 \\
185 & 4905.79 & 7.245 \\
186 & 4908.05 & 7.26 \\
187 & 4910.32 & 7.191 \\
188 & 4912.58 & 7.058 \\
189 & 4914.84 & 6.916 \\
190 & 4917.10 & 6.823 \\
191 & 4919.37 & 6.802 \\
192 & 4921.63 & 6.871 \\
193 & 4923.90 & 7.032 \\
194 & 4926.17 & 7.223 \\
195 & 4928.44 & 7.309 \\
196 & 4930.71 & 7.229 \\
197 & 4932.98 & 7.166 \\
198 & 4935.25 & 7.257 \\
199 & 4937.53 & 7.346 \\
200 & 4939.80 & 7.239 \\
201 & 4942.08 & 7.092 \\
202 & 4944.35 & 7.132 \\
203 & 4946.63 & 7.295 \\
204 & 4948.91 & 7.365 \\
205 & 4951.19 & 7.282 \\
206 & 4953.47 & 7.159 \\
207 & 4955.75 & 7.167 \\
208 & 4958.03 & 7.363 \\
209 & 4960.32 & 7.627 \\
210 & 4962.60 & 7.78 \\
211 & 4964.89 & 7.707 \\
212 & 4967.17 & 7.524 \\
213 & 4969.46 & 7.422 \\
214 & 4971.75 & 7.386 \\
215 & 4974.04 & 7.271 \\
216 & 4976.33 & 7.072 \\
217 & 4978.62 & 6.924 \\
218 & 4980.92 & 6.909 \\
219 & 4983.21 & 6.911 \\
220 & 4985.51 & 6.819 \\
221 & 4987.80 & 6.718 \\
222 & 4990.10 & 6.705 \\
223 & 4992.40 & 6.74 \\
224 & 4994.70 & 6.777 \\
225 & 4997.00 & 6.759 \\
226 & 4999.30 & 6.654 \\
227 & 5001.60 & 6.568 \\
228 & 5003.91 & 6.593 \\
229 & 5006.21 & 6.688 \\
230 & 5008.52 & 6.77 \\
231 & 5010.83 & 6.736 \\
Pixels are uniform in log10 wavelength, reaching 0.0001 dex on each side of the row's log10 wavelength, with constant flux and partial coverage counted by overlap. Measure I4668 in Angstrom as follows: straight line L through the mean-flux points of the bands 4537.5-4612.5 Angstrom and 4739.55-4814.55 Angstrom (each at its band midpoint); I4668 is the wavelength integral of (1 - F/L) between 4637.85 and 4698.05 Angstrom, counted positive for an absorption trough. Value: 2.7 Angstrom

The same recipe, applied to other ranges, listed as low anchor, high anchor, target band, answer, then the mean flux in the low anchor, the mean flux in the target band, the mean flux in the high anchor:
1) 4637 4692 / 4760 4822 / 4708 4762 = -1.3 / 6.6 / 7.03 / 7.07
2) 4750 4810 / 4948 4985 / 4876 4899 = 0.9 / 7.05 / 6.92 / 7.3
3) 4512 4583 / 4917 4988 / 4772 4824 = -1.8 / 6.54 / 7.19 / 7.21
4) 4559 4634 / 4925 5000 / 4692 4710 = 1.0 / 7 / 6.64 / 7.16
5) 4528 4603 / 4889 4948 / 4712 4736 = 0.6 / 6.63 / 6.67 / 7.11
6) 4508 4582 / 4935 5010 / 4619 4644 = -1.7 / 6.56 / 7.13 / 7.09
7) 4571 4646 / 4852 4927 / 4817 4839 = -1.6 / 6.94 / 7.35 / 6.81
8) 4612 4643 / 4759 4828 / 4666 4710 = 2.5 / 7.12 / 6.71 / 7.1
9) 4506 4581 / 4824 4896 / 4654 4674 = 0.7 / 6.56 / 6.44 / 6.85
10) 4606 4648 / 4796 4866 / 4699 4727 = 1.8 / 7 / 6.58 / 7.05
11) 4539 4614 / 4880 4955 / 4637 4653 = 0.6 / 6.76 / 6.55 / 7.1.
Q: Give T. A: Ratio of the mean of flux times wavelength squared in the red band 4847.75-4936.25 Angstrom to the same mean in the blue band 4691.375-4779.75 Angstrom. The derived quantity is 1.1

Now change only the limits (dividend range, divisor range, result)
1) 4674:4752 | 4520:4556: 1.20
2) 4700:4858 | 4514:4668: 1.14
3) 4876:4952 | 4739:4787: 1.06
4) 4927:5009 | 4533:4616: 1.25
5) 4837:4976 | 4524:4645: 1.19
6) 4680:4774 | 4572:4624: 1.05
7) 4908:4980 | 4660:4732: 1.21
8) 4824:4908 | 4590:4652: 1.10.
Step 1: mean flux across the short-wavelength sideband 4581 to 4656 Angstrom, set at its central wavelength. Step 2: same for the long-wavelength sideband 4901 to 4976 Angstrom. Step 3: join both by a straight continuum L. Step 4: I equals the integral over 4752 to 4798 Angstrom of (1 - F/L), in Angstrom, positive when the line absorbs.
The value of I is 0.5 Angstrom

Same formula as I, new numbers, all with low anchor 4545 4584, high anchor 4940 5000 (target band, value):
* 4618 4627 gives -0.6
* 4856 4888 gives 2.1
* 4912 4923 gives 0.3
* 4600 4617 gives -0.3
